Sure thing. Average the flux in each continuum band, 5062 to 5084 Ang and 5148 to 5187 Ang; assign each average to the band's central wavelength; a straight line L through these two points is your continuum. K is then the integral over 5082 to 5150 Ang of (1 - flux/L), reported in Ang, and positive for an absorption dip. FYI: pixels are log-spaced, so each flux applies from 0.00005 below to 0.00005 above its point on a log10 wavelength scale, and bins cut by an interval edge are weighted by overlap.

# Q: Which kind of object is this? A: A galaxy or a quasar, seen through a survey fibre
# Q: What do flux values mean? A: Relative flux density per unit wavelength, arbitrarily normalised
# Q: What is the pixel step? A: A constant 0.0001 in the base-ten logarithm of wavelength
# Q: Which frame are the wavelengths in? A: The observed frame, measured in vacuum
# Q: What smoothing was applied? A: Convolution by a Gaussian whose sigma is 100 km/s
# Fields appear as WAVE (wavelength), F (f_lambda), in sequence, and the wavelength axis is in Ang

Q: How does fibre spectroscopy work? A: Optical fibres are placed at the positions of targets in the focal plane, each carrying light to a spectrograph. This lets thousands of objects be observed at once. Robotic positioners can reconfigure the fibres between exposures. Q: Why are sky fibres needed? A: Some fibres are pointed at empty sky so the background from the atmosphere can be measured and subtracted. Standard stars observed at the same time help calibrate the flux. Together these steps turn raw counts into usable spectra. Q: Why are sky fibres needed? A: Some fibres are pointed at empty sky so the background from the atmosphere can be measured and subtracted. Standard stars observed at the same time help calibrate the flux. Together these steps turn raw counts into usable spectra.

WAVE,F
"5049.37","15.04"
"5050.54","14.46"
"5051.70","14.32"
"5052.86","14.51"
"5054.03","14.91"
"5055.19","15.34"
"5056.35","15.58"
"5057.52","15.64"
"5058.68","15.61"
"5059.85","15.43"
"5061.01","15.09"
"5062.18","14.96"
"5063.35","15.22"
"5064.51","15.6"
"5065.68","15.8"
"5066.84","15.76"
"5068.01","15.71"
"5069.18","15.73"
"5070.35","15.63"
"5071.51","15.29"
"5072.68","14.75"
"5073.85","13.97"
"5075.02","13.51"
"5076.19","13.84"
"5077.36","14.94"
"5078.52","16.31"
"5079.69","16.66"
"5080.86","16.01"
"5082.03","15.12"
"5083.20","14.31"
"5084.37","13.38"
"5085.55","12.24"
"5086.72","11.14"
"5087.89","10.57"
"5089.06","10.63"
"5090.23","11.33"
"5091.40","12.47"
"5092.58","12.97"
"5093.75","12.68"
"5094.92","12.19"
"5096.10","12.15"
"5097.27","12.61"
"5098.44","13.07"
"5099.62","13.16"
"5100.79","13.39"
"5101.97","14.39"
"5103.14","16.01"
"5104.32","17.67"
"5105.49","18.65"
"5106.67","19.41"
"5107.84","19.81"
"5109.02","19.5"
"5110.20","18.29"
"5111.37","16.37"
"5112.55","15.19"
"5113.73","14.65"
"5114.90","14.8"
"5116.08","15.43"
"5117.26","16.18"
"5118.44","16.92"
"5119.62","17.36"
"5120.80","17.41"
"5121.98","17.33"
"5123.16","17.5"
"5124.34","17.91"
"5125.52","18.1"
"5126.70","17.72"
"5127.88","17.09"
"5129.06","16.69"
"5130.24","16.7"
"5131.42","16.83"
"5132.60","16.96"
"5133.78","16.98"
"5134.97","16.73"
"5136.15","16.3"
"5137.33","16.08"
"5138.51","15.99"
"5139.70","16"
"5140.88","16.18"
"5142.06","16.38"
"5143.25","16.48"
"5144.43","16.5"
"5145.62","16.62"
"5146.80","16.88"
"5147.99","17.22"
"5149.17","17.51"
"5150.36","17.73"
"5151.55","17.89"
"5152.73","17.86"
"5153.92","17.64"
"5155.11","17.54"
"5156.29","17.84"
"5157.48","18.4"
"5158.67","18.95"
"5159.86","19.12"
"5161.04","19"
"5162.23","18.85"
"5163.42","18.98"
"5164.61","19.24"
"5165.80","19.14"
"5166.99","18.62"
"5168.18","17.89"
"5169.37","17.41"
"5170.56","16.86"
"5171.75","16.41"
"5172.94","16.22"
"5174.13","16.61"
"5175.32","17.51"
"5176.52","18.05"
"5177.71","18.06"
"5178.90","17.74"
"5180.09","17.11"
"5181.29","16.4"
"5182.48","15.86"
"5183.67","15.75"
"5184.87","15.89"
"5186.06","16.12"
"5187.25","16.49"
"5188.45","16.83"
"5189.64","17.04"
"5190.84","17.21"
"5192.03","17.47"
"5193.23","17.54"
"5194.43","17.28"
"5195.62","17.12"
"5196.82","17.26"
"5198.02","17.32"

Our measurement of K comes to 2.9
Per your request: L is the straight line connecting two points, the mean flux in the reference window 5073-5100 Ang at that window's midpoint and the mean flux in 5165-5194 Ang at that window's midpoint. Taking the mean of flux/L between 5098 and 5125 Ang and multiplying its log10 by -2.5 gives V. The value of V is -0.158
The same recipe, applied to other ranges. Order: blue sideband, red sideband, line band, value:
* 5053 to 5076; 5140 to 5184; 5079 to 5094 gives 0.20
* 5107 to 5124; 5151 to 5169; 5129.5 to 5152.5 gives 0.07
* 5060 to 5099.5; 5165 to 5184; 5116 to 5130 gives -0.11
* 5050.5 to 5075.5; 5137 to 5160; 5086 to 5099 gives 0.30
